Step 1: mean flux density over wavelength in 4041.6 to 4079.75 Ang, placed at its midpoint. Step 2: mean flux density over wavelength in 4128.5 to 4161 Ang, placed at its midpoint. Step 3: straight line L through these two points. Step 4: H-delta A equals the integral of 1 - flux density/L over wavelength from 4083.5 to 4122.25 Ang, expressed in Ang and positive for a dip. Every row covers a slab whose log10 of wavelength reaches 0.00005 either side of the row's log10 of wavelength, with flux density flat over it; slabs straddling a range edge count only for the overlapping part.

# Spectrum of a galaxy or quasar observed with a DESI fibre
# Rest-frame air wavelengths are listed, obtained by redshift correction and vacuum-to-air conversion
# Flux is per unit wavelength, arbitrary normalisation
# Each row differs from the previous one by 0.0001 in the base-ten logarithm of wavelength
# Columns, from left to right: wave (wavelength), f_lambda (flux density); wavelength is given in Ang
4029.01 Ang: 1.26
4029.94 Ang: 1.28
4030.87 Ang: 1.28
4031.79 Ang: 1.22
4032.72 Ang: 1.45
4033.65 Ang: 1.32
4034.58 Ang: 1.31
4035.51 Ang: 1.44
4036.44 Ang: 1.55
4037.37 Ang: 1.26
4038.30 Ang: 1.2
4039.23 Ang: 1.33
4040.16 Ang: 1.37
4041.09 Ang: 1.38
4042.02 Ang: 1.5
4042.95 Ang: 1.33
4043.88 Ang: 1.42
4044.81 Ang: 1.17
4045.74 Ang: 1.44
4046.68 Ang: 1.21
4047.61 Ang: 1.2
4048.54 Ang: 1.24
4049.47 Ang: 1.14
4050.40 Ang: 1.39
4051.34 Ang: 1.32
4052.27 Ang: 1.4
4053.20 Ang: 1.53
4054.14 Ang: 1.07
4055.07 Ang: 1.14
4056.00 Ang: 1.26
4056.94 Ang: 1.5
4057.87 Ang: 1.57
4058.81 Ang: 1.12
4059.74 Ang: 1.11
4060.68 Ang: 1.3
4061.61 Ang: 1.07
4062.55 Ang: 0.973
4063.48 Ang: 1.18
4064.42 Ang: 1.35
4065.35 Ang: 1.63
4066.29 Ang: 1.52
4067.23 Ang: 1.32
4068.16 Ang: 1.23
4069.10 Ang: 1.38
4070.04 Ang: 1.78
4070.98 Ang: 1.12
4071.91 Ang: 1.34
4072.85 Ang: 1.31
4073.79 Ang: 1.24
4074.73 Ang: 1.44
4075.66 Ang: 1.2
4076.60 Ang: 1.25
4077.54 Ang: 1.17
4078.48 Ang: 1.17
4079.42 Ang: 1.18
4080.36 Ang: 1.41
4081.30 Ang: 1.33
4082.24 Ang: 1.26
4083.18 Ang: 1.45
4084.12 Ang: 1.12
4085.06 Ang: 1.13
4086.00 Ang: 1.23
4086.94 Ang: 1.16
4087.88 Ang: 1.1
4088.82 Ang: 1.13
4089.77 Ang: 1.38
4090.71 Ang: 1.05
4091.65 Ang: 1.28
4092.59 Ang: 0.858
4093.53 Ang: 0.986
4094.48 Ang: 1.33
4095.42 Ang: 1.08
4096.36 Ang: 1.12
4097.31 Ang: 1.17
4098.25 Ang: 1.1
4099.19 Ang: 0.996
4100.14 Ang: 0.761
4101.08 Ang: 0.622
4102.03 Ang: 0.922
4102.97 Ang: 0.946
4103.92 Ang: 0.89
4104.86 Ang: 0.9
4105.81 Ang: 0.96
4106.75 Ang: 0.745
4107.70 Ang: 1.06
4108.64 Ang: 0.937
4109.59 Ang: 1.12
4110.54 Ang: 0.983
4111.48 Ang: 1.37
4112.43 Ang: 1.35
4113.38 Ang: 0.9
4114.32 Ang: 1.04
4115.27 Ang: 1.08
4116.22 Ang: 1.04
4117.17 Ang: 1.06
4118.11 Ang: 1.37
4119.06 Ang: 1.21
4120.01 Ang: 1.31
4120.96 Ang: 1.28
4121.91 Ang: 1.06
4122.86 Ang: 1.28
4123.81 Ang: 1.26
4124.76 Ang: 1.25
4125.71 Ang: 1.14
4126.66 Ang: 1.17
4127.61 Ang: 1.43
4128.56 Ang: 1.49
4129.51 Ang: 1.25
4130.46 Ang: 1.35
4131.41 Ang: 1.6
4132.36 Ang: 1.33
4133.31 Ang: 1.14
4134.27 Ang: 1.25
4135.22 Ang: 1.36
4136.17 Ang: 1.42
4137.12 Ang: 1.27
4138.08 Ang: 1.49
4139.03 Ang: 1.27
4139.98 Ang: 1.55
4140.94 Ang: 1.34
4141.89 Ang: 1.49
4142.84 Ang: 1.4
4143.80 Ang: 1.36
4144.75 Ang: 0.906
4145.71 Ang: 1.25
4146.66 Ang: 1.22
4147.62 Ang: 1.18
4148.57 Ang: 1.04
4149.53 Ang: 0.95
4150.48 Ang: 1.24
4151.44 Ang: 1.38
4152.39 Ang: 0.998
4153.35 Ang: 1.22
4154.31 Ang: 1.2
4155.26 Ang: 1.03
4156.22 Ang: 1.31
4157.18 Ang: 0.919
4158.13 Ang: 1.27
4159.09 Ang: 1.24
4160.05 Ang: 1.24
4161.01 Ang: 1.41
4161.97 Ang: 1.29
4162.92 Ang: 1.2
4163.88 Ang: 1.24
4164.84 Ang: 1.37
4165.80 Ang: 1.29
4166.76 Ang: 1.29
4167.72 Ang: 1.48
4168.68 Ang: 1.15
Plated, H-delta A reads 6.1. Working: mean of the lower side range 1.3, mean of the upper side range 1.26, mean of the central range 1.08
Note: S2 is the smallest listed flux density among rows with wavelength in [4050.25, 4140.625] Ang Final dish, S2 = 0.622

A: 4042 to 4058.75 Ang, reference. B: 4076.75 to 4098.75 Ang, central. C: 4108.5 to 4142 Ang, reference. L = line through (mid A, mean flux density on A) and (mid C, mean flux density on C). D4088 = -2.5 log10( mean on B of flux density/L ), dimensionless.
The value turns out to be 0.09 mag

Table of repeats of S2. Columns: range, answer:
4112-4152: 0.9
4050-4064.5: 0.973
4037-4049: 1.17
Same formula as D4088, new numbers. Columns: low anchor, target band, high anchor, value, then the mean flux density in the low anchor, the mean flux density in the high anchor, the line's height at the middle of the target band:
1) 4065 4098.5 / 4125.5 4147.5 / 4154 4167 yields -0.07 mag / 1.25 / 1.24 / 1.24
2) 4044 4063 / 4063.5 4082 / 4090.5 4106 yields -0.16 mag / 1.26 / 0.998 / 1.15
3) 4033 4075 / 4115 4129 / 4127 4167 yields 0.05 mag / 1.32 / 1.27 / 1.29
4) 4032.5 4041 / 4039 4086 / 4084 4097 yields -0.04 mag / 1.36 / 1.14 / 1.25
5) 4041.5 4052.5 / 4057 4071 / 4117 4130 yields -0.02 mag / 1.31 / 1.26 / 1.3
